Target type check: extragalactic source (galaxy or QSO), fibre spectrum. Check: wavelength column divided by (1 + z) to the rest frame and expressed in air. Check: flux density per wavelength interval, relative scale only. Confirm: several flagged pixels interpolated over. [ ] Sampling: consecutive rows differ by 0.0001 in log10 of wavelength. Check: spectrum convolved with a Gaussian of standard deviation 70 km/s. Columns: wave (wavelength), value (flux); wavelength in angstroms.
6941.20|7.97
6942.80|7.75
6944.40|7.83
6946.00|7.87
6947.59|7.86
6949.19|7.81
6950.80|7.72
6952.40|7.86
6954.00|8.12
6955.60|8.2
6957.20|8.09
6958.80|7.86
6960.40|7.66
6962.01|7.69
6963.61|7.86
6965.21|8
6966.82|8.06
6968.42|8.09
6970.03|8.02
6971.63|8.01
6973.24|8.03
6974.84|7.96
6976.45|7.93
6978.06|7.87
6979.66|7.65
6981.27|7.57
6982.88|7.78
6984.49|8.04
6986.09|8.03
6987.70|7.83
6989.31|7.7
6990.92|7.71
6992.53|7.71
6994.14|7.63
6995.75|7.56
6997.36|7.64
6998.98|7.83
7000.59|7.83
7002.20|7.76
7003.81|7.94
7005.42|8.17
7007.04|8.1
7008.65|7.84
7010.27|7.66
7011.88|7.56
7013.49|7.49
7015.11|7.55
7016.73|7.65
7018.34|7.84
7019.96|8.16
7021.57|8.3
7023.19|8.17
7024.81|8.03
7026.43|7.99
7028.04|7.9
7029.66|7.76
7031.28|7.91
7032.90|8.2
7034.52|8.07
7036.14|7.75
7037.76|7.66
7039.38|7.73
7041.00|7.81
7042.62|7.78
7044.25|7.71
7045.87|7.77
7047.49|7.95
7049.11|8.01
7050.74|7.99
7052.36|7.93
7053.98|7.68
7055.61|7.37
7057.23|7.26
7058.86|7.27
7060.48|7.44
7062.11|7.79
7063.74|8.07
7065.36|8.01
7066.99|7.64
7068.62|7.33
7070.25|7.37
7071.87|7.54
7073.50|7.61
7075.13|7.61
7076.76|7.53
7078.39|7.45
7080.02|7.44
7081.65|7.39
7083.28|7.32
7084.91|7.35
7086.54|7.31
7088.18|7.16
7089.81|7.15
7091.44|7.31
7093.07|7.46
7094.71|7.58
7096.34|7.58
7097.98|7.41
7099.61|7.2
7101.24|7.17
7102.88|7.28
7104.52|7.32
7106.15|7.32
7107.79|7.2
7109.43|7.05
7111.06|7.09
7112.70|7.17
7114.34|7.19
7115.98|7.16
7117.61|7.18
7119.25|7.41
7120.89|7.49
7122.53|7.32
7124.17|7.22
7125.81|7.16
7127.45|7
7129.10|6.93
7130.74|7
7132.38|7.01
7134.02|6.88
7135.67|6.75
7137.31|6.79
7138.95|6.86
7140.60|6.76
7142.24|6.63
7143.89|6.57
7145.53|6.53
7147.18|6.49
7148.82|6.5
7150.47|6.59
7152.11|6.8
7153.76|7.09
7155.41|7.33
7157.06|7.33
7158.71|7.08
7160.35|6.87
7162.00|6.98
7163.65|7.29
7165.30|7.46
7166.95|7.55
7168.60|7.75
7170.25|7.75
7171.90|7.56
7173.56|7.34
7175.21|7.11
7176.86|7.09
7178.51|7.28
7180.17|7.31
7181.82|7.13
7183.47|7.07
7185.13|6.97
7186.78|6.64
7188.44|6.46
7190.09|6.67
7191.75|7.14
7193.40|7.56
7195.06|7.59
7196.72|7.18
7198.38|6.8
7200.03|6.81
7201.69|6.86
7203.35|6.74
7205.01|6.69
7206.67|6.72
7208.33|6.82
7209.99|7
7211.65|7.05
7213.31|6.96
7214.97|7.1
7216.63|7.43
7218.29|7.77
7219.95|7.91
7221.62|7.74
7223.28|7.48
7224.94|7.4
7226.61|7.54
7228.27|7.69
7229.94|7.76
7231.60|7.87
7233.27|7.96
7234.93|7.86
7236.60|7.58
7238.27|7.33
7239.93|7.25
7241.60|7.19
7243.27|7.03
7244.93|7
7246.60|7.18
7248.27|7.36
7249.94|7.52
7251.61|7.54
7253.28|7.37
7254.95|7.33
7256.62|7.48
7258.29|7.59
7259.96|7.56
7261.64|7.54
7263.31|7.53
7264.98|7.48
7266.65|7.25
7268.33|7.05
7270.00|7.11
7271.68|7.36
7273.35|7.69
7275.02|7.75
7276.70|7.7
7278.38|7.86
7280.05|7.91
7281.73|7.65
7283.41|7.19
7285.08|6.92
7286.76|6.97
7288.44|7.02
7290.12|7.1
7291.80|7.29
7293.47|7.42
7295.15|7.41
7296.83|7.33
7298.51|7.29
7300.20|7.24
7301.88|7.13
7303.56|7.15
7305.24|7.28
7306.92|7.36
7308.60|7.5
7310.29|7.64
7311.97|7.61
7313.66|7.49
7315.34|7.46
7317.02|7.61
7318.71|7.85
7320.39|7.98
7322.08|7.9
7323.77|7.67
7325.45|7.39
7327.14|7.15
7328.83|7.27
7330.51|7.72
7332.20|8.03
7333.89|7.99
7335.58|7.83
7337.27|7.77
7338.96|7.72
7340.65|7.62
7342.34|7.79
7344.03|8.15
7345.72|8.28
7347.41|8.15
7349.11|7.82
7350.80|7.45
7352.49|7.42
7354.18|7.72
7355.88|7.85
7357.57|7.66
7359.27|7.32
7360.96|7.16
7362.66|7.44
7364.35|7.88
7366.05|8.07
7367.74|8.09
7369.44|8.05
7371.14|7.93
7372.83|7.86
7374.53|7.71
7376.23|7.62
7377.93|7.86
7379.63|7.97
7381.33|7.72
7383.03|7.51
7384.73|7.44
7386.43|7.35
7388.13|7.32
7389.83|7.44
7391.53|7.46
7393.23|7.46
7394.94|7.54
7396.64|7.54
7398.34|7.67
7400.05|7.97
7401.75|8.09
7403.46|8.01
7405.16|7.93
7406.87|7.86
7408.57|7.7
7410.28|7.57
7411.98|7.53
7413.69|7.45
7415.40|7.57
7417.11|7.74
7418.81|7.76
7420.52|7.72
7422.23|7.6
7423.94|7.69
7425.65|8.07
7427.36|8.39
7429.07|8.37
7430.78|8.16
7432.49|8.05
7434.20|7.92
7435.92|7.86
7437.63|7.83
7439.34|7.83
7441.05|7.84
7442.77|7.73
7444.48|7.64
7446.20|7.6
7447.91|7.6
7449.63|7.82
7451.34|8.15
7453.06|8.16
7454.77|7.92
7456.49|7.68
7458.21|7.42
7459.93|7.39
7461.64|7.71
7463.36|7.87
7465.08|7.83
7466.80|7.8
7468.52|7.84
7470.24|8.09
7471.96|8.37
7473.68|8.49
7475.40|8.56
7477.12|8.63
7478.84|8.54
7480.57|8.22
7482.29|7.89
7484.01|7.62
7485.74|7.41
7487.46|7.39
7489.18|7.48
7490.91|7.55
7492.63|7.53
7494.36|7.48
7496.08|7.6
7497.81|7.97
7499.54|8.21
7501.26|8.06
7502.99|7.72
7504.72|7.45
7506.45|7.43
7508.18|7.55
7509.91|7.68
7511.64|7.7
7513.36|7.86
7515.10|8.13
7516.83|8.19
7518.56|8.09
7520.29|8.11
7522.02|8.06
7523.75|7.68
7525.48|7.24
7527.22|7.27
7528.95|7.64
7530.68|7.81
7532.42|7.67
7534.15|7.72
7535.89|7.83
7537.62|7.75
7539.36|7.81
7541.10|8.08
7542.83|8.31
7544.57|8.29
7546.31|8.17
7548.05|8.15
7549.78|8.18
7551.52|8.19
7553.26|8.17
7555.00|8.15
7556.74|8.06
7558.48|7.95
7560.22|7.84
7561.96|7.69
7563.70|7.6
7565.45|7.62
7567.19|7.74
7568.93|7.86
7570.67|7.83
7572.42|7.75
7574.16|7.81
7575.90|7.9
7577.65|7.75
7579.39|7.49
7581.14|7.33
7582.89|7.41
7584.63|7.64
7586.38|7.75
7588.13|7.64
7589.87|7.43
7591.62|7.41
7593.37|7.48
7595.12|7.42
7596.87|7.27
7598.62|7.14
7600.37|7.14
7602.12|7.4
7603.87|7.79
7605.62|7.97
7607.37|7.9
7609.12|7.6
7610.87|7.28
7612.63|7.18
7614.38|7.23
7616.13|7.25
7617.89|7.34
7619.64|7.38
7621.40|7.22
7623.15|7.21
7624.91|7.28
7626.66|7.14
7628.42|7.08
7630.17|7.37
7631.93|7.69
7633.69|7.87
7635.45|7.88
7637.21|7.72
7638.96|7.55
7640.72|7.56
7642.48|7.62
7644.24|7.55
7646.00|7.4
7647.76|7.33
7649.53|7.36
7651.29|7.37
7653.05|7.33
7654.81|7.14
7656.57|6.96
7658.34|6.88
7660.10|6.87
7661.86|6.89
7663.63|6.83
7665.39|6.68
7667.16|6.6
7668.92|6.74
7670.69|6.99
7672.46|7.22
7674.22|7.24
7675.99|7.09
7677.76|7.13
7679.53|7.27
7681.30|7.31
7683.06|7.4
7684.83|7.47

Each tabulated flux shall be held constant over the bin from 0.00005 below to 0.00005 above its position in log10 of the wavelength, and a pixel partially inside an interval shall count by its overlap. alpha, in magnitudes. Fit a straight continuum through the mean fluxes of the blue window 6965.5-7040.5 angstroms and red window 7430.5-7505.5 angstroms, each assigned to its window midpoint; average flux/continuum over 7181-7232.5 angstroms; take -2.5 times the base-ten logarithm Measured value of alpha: 0.10 mag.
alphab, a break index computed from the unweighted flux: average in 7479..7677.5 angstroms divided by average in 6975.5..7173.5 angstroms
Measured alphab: 1.01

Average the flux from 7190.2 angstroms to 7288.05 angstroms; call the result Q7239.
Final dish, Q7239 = 7.35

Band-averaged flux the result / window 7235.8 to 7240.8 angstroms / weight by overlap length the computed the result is 7.38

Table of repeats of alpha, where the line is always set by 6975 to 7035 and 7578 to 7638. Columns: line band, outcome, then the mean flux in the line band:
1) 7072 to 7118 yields 0.067 mag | 7.33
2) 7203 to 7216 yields 0.121 mag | 6.9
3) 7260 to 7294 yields 0.040 mag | 7.39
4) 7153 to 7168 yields 0.075 mag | 7.23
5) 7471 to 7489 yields -0.077 mag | 8.09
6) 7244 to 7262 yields 0.041 mag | 7.4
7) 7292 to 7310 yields 0.048 mag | 7.32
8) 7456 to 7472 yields -0.032 mag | 7.77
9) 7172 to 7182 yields 0.072 mag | 7.24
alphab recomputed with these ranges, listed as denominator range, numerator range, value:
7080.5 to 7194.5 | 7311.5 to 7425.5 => 1.08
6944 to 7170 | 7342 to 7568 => 1.04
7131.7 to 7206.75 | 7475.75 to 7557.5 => 1.12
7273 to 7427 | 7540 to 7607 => 1.02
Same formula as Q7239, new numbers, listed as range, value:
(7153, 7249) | 7.25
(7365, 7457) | 7.79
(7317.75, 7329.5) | 7.6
